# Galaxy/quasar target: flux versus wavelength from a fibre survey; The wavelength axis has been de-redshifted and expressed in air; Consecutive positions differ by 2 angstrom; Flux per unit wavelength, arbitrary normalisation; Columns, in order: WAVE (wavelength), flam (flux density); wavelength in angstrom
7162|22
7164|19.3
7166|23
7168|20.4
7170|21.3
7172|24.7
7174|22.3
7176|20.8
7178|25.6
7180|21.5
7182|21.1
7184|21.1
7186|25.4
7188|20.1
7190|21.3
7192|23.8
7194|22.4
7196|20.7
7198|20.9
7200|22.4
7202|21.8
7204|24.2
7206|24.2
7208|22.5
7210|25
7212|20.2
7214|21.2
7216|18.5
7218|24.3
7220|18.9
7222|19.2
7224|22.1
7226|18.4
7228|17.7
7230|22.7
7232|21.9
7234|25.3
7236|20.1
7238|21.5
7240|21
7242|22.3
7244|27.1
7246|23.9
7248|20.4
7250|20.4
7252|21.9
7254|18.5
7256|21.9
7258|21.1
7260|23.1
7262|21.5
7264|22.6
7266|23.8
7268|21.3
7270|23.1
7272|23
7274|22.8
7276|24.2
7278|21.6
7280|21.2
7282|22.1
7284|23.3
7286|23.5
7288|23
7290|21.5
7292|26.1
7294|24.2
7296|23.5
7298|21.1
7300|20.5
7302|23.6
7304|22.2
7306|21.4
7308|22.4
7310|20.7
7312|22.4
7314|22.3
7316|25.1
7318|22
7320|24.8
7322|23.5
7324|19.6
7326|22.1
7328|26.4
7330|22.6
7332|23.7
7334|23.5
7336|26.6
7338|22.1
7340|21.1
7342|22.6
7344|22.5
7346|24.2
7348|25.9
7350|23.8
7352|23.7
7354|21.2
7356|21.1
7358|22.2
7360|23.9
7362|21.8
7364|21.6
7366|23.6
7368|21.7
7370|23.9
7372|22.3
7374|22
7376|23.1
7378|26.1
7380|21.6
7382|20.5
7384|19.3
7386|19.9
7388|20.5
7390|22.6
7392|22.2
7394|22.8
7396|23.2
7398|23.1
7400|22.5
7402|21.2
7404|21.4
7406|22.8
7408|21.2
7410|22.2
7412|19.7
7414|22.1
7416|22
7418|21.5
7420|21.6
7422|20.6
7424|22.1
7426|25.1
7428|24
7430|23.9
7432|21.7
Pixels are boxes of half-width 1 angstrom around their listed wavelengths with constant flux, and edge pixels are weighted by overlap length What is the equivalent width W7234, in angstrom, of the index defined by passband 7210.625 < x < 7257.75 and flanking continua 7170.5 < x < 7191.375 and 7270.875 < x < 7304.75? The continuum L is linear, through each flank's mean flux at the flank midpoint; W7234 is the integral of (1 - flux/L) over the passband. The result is 2.7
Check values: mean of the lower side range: 22.4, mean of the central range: 21.3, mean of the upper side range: 22.8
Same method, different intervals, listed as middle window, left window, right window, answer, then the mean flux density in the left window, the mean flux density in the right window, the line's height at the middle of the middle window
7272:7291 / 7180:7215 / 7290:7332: 0.05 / 22.2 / 22.8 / 22.7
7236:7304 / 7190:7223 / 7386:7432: -1.40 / 21.9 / 22.1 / 22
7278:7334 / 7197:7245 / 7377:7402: -2.20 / 21.8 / 22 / 21.9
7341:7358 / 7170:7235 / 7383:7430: -0.88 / 21.9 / 21.9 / 21.9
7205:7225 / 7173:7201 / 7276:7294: 0.65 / 22.1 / 22.9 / 22.3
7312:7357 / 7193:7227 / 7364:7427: -2.61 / 21.6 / 22.1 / 21.9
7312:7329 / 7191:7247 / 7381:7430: -0.99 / 21.9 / 21.9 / 21.9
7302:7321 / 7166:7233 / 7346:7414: -0.47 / 21.8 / 22.3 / 22.1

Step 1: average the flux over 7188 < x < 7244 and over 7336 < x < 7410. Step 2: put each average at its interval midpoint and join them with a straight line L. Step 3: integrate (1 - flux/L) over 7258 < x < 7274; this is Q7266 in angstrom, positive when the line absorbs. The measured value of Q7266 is -0.4 angstrom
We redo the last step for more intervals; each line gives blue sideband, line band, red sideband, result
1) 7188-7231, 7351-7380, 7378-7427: -1.2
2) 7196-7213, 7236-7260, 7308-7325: 0.8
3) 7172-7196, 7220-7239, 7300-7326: 1.3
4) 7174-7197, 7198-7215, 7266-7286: -0.2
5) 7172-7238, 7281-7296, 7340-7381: -0.7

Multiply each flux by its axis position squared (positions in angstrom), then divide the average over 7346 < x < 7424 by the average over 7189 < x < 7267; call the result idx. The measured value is 1.1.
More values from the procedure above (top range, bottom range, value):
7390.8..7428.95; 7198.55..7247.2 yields 1.06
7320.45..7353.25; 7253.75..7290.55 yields 1.06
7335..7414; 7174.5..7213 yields 1.05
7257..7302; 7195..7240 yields 1.07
